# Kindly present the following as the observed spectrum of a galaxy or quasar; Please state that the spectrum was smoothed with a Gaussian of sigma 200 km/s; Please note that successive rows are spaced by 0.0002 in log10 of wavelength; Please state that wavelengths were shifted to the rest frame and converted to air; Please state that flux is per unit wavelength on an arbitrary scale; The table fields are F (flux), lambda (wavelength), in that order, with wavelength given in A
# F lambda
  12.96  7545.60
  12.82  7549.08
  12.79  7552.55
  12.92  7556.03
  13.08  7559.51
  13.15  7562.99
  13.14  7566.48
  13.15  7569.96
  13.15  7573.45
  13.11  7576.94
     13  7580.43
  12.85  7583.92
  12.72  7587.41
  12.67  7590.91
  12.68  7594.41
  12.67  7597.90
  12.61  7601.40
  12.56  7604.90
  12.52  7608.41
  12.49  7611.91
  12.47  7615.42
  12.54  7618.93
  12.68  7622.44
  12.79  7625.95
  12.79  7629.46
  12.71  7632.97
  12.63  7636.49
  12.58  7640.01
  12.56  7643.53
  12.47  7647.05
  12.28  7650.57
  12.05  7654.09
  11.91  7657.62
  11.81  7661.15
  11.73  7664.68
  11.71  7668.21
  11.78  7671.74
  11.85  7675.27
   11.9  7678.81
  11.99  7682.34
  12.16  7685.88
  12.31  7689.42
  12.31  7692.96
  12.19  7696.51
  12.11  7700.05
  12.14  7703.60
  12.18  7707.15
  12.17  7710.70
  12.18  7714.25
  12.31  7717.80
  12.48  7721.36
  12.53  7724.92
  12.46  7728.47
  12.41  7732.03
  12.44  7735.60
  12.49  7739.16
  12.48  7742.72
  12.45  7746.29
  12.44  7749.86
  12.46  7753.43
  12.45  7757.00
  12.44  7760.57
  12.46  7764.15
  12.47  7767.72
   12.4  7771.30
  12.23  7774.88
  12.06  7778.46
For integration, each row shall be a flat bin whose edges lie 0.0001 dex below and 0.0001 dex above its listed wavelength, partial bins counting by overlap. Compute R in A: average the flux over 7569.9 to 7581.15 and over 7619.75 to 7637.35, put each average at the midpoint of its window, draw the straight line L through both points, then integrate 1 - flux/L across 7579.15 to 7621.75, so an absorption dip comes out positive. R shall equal 0.9 A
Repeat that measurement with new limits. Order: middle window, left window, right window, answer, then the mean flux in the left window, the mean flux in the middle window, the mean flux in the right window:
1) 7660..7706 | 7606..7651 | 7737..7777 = 1.89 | 12.6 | 12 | 12.4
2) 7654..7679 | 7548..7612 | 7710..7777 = 1.58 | 12.9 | 11.8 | 12.4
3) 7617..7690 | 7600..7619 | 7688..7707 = 0.70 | 12.5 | 12.2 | 12.2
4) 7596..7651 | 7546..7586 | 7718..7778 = 1.01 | 13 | 12.6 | 12.4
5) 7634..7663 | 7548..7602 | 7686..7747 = 0.72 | 12.9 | 12.3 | 12.3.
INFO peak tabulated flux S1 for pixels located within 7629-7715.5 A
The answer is 12.79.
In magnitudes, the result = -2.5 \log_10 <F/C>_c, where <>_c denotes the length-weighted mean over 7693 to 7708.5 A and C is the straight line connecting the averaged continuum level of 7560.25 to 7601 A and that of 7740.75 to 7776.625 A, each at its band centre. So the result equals 0.04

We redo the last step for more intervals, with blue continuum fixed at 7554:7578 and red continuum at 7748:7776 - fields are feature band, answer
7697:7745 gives 0.02 mag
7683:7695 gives 0.04 mag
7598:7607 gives 0.03 mag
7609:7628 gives 0.03 mag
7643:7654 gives 0.04 mag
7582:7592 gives 0.02 mag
